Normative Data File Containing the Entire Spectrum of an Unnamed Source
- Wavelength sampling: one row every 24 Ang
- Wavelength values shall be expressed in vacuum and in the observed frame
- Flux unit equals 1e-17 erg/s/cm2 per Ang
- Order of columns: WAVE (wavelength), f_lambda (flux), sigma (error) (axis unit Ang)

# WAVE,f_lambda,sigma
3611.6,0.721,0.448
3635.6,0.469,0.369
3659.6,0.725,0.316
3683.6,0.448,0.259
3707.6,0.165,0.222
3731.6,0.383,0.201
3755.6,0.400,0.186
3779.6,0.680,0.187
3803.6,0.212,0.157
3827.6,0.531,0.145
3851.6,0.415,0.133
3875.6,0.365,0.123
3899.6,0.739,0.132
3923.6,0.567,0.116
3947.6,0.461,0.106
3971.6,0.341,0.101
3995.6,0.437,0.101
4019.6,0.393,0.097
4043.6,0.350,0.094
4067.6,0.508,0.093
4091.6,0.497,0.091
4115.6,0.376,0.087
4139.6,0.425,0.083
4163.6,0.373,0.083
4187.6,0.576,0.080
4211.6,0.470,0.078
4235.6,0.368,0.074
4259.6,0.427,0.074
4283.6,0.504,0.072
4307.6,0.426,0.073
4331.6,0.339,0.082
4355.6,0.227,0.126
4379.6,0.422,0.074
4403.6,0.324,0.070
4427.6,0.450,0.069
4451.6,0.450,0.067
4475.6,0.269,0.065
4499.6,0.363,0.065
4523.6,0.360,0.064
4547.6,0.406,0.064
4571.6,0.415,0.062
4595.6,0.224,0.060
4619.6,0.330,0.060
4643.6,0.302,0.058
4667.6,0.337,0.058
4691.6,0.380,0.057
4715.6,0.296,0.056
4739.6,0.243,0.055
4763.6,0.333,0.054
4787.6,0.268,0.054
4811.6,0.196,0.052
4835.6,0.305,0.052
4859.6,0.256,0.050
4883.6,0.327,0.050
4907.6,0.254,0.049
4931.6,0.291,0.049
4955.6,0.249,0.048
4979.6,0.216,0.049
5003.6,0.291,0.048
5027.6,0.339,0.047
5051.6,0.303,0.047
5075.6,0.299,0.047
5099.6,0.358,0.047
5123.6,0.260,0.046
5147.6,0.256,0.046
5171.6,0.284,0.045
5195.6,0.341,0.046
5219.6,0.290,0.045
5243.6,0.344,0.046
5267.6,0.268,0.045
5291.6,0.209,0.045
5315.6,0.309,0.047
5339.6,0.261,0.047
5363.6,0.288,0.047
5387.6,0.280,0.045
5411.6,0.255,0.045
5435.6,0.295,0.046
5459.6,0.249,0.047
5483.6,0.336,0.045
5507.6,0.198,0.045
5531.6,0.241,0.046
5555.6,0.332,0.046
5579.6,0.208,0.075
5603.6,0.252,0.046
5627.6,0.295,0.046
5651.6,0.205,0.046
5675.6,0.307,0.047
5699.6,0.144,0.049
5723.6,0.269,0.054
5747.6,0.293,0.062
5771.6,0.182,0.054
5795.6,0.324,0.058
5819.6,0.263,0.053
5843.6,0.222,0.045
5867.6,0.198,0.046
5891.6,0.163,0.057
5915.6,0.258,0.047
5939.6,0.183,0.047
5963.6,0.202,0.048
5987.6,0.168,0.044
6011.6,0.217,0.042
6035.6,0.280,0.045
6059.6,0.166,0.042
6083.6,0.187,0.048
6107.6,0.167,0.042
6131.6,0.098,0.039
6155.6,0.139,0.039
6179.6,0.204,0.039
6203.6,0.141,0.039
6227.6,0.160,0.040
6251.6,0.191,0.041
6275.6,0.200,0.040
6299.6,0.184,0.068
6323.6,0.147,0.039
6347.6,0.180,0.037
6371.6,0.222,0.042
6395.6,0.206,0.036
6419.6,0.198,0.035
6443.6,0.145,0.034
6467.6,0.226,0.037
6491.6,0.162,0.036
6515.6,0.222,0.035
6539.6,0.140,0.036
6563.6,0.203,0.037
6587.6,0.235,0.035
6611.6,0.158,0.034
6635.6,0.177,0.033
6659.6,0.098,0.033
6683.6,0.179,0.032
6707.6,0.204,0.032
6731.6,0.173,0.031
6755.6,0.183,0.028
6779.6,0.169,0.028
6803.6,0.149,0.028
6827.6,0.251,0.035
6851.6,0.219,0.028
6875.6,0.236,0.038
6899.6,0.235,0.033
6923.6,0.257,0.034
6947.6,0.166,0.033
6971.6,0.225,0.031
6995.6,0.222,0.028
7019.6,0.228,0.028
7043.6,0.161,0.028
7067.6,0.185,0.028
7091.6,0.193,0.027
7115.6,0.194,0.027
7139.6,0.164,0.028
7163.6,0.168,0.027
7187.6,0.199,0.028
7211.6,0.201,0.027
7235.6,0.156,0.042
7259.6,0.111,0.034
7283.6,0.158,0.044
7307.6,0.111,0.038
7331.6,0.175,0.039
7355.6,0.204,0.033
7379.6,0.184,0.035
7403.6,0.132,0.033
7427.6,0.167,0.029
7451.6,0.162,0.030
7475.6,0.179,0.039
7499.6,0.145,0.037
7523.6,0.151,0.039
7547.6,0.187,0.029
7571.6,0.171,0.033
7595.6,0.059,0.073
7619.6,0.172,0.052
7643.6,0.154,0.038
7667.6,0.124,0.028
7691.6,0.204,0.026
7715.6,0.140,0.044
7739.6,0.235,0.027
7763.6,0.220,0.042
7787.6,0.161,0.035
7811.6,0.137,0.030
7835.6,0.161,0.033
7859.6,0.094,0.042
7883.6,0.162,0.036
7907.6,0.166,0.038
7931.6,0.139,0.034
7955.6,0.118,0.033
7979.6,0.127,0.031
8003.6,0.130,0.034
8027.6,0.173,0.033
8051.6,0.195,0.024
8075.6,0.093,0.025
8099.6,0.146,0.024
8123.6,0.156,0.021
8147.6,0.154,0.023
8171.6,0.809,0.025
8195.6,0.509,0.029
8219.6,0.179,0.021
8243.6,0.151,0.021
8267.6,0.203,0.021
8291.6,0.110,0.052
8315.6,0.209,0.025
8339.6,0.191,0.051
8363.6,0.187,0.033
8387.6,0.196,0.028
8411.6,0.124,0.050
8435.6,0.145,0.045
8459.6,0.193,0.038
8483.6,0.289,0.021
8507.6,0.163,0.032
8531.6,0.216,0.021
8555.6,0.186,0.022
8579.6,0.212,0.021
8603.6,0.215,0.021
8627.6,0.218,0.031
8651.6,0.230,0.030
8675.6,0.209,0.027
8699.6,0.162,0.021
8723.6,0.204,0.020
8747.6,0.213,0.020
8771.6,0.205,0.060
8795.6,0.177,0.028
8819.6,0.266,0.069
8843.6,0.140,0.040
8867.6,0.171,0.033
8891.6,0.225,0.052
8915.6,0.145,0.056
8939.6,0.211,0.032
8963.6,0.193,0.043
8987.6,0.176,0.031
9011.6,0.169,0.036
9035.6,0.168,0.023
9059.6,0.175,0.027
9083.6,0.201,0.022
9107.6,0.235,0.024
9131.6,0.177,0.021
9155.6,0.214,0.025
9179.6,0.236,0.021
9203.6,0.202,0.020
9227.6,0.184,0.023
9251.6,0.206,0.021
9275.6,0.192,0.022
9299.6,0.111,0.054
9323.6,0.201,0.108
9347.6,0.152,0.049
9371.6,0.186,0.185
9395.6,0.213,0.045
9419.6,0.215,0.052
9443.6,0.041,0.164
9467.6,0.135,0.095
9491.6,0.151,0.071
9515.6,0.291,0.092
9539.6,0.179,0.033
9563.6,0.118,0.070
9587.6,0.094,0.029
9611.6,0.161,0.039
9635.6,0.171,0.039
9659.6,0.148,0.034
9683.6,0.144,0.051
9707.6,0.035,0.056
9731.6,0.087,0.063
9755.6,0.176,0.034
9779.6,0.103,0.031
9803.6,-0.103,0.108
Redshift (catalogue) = 1.19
